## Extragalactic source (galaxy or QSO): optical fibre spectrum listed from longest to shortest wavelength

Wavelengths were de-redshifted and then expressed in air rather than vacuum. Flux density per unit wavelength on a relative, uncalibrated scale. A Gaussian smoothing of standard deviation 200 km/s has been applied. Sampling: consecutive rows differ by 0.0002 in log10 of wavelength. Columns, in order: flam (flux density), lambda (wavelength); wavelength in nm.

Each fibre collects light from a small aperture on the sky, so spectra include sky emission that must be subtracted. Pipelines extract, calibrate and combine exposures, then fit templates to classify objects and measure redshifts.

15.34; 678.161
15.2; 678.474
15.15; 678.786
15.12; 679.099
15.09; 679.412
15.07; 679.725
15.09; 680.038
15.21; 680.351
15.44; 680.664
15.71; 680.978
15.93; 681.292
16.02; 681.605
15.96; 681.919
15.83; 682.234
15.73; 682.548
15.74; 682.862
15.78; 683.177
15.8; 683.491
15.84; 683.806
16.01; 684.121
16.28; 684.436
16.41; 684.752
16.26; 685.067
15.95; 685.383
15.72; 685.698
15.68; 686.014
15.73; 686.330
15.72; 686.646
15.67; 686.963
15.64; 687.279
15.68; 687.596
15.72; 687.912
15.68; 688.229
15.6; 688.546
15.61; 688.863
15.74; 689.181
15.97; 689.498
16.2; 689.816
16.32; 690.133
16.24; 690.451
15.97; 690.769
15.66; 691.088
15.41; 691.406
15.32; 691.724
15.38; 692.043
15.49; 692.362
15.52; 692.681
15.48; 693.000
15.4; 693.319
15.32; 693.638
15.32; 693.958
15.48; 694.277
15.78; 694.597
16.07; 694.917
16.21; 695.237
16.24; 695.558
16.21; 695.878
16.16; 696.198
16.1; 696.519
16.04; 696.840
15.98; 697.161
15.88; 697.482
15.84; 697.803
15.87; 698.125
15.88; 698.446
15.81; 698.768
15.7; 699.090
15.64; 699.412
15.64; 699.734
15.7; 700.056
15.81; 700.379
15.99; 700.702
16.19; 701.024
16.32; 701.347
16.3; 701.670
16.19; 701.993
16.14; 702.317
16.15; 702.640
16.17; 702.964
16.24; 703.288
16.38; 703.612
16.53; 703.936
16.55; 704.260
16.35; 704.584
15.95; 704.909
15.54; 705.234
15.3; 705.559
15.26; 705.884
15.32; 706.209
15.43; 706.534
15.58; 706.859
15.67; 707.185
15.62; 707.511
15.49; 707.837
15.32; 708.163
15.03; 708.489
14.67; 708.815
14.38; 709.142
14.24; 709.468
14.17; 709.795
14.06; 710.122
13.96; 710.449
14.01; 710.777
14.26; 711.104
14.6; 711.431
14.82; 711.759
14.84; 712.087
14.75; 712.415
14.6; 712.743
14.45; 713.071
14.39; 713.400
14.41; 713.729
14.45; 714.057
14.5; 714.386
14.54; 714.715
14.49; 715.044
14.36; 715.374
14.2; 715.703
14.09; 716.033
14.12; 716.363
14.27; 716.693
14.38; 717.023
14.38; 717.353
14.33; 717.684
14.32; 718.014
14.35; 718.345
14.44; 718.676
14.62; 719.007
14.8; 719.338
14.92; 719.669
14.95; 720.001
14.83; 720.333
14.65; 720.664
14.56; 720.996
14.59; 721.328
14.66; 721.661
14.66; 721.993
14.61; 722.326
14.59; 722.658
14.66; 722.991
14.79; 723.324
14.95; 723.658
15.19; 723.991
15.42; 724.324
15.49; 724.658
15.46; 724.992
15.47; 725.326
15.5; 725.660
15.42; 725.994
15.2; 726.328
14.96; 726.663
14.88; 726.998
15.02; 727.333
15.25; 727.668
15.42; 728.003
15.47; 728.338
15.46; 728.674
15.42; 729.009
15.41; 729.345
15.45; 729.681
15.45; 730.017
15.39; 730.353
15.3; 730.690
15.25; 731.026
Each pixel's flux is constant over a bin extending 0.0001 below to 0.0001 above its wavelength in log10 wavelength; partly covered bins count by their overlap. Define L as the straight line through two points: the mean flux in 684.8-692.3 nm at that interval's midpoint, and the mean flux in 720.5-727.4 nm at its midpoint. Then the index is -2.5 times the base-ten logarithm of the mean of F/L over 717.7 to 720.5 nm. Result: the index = 0.03 mag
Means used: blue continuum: 15.8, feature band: 14.6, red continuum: 15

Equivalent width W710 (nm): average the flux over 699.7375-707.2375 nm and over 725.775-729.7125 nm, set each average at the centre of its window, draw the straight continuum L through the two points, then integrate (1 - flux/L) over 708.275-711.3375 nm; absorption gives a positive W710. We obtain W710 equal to 0.28 nm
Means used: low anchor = 16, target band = 14.3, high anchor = 15.3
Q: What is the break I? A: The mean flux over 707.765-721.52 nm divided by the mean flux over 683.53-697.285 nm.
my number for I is 0.9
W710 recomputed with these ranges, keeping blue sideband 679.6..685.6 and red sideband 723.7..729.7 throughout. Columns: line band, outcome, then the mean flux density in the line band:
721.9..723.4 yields 0.07 nm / 14.7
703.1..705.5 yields -0.10 nm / 16.2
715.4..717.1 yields 0.13 nm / 14.2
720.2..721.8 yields 0.08 nm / 14.7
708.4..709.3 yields 0.05 nm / 14.7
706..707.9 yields 0.00 nm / 15.5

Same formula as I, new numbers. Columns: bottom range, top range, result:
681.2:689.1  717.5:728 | 0.94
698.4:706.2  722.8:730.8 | 0.96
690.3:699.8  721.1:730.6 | 0.96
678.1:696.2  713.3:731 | 0.95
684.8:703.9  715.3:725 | 0.92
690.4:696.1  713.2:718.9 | 0.91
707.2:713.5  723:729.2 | 1.04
